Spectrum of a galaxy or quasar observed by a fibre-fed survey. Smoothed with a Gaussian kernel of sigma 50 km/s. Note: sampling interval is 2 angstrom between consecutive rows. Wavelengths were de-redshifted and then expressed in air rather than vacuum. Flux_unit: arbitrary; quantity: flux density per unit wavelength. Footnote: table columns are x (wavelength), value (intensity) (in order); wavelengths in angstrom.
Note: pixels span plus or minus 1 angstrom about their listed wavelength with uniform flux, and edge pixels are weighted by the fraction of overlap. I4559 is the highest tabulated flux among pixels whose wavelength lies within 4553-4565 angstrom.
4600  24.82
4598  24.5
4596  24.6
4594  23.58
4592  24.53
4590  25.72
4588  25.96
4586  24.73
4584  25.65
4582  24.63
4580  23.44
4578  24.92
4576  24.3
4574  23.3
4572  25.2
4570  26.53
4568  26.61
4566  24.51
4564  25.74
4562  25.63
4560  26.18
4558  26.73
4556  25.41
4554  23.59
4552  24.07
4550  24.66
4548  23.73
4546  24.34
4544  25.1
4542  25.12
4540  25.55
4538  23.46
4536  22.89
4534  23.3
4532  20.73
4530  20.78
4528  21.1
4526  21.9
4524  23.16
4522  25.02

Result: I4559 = 26.73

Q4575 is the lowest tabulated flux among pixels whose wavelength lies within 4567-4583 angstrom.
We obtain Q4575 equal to 23.3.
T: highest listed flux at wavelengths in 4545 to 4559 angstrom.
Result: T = 26.73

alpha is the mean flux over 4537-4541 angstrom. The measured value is 24.5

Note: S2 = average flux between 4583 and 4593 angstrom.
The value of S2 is 25.3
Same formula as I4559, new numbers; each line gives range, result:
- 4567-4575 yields 26.61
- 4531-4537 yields 23.3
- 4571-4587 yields 25.65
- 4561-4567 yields 25.74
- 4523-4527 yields 23.16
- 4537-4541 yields 25.55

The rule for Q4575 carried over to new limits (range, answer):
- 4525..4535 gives 20.73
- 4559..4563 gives 25.63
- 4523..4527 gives 21.9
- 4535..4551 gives 22.89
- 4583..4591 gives 24.73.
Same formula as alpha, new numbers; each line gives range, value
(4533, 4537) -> 23.1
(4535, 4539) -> 23.2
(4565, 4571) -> 25.9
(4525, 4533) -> 21.1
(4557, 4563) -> 26.2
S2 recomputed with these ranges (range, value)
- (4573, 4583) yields 24.1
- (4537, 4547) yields 24.7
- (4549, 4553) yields 24.4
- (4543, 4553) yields 24.4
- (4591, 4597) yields 24.2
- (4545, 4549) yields 24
